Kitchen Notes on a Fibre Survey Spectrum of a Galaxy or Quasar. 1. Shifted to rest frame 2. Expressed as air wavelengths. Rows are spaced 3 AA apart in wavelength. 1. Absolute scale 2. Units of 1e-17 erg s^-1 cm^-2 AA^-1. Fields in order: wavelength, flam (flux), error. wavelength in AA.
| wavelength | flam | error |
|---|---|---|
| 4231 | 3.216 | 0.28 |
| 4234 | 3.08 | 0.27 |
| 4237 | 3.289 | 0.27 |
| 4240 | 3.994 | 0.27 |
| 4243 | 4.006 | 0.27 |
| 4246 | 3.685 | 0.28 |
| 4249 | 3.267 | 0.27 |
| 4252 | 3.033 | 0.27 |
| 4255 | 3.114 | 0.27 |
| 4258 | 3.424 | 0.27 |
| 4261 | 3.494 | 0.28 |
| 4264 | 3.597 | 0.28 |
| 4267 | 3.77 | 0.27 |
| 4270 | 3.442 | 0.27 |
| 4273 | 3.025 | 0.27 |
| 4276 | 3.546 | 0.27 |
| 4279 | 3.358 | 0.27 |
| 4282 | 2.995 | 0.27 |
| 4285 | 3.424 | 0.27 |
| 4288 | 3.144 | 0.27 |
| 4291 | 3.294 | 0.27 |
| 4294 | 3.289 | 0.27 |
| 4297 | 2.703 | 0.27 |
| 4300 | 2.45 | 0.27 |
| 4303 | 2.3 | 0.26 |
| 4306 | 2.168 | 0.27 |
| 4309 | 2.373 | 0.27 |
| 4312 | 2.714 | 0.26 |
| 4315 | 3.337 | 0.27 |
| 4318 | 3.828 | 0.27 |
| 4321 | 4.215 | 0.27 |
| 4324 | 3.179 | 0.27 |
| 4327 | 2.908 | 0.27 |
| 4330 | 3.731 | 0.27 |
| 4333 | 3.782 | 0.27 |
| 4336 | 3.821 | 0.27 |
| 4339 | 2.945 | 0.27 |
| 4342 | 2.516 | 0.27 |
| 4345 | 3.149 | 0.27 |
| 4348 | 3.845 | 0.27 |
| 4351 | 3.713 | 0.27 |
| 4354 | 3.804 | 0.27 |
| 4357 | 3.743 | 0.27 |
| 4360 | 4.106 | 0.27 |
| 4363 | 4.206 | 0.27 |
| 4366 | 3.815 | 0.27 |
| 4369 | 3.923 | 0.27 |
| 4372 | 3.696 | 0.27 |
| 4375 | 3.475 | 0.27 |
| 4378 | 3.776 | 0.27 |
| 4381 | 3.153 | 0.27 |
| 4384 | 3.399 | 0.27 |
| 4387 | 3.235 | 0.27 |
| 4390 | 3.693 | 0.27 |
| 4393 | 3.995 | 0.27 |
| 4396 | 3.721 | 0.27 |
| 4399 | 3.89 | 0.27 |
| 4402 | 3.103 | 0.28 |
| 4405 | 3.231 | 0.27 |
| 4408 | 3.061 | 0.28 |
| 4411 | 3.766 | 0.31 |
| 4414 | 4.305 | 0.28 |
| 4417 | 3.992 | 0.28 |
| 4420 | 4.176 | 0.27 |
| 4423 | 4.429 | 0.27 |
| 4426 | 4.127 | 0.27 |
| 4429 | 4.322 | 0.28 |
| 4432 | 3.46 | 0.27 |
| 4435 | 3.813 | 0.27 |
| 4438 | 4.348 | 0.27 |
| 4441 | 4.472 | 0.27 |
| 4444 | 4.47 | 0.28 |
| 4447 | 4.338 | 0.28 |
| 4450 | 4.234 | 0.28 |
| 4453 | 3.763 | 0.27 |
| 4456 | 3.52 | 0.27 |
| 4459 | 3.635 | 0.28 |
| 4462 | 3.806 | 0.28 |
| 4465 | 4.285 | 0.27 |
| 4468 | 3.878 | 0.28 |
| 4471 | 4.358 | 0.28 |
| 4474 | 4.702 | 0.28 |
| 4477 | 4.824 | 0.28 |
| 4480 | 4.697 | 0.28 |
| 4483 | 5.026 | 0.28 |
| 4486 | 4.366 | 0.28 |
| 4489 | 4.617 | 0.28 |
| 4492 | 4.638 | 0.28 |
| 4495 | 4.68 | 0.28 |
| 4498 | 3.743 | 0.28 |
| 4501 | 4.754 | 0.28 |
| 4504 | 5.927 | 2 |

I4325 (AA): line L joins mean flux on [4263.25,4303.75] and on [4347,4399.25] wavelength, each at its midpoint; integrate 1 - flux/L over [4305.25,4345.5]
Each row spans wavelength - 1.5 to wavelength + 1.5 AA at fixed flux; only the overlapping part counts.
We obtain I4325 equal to 2.63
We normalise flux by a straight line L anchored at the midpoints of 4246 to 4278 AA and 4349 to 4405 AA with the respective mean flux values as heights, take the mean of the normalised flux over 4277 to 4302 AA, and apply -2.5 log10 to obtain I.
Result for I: 0.13 mag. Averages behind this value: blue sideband 3.39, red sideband 3.68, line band 3.08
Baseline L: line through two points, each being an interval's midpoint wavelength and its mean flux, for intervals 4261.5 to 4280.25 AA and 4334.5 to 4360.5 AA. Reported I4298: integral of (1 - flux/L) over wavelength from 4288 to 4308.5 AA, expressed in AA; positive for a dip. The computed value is 4.5 AA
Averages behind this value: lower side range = 3.46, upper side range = 3.49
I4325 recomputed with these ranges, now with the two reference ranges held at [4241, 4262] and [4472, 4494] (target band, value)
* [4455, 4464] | 1.7 AA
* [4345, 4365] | 0.8 AA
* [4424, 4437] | 1.3 AA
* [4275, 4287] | 1.0 AA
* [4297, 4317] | 6.1 AA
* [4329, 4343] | 1.9 AA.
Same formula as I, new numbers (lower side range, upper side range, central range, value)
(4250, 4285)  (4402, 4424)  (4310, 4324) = 0.017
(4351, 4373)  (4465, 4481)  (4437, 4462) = 0.069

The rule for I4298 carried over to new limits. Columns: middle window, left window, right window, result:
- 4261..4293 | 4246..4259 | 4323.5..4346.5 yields -1.1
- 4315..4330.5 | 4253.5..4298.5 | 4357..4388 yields -0.2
